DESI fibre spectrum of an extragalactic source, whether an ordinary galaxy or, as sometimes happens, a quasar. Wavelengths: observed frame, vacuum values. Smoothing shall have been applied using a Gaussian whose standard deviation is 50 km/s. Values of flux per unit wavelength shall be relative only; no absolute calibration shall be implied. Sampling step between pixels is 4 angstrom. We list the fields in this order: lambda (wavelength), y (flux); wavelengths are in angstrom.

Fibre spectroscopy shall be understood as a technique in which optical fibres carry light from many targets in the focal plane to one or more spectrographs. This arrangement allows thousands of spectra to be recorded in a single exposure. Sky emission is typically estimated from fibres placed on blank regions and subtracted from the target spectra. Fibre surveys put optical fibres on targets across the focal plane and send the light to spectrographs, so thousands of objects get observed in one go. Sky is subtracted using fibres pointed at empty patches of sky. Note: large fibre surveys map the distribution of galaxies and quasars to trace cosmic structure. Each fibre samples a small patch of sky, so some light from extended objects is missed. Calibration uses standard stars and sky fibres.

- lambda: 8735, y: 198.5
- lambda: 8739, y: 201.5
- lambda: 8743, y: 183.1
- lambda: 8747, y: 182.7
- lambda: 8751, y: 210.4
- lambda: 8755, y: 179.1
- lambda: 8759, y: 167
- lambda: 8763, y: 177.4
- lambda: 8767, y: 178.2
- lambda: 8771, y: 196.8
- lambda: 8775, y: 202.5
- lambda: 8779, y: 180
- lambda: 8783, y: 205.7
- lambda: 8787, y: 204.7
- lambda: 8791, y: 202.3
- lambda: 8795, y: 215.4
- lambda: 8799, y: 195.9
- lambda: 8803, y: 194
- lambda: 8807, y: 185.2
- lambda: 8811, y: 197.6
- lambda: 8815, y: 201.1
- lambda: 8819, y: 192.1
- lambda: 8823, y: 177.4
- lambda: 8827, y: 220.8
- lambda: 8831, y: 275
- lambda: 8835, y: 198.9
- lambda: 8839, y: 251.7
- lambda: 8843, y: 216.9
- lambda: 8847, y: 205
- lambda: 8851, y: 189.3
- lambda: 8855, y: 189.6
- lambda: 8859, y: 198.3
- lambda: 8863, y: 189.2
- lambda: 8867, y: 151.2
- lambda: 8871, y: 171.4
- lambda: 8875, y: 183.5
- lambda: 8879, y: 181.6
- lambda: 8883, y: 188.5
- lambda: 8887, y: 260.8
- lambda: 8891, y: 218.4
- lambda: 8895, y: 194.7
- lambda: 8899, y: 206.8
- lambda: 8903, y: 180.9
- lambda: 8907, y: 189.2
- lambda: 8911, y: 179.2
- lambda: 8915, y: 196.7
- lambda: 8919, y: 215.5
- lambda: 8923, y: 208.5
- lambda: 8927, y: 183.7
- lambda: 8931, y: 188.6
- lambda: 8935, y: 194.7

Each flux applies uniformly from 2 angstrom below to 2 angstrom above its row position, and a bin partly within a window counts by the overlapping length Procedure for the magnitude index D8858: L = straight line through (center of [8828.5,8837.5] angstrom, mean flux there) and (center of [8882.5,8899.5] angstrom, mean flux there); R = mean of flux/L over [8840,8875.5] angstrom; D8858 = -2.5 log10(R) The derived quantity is 0.20 mag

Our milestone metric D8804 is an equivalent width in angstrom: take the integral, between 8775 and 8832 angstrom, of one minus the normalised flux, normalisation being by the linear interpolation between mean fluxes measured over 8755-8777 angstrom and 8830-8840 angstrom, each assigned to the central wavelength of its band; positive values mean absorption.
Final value 2.8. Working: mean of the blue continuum 184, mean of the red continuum 238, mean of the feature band 202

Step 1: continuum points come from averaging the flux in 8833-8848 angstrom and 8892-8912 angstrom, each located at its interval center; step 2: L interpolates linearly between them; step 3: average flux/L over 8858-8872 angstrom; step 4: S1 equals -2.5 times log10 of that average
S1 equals 0.18 mag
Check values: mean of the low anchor 219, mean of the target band 176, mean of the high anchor 192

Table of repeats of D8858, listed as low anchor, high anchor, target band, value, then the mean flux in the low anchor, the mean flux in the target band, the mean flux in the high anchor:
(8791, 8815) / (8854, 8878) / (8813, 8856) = -0.120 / 198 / 211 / 180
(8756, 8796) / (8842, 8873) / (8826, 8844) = -0.232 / 192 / 234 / 188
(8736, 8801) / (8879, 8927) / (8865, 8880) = 0.167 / 193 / 171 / 202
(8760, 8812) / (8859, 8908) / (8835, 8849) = -0.142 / 194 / 221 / 193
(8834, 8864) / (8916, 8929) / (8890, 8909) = 0.034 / 206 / 197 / 202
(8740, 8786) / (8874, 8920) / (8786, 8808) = -0.049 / 188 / 200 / 200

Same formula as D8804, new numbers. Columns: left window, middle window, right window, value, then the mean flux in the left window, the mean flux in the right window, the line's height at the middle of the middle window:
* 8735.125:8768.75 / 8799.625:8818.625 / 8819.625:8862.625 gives 0.7 angstrom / 186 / 211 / 202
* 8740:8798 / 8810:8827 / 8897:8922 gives -0.2 angstrom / 192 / 195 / 193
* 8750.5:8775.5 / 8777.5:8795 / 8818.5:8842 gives -0.3 angstrom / 185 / 221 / 197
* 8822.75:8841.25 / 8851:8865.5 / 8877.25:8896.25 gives 1.9 angstrom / 229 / 210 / 220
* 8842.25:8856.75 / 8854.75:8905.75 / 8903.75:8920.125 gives 0.6 angstrom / 199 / 193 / 196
